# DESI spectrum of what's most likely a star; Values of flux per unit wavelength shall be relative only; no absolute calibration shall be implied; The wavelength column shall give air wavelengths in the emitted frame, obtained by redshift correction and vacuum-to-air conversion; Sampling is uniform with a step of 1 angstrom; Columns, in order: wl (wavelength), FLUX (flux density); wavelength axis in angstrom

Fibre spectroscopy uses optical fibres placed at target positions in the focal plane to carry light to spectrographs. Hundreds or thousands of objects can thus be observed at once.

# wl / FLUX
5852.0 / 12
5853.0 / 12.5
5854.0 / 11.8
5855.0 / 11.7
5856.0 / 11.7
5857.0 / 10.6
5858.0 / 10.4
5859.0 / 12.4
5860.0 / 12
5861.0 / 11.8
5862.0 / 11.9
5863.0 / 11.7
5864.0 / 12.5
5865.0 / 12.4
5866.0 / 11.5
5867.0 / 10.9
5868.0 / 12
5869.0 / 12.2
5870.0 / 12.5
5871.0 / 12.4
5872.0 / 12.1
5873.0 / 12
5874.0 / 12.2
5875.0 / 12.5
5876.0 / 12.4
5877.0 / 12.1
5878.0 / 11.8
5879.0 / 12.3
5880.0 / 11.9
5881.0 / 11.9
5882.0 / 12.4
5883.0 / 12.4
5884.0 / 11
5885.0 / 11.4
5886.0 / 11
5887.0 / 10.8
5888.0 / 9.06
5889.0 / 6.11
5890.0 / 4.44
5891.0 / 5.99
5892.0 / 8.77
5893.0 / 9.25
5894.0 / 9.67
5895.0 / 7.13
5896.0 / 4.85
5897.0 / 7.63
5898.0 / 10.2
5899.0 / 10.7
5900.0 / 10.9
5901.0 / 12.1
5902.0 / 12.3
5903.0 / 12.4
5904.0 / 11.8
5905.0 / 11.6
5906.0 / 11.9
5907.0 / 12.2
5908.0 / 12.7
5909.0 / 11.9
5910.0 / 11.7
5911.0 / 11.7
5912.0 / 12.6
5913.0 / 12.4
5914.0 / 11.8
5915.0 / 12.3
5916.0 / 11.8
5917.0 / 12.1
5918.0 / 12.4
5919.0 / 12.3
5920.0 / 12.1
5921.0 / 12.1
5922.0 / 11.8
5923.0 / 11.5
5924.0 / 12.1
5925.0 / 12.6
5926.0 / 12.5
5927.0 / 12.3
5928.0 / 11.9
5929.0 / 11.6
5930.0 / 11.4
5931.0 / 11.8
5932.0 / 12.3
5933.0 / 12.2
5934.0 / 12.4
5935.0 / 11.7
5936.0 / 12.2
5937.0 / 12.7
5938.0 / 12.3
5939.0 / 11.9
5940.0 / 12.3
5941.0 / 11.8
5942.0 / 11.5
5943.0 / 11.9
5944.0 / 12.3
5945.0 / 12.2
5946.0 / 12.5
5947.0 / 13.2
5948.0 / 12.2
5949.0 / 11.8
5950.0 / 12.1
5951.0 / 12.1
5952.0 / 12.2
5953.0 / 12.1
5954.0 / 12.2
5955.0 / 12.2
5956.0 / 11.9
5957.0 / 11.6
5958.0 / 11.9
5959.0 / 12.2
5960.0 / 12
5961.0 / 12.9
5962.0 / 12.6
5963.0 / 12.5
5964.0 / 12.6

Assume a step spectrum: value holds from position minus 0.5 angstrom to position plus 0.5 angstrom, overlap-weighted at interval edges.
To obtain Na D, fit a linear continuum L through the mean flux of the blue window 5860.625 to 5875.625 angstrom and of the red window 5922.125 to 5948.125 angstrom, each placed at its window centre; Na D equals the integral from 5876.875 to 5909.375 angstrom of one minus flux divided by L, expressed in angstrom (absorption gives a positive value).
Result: 4.6 angstrom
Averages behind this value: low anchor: 12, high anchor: 12.1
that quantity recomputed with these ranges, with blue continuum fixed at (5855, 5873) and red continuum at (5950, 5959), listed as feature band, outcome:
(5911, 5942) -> -0.30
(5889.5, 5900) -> 3.43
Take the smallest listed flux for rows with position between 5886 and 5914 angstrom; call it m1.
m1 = 4.44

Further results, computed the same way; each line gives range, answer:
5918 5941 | 11.4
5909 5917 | 11.7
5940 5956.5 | 11.5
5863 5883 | 10.9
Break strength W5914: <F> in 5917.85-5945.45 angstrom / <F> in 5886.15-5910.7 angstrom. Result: 1.22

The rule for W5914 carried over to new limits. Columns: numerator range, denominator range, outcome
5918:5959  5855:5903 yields 1.12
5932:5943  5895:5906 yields 1.17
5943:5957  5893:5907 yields 1.19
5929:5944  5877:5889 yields 1.07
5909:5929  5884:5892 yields 1.41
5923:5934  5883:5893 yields 1.35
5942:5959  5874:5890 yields 1.09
